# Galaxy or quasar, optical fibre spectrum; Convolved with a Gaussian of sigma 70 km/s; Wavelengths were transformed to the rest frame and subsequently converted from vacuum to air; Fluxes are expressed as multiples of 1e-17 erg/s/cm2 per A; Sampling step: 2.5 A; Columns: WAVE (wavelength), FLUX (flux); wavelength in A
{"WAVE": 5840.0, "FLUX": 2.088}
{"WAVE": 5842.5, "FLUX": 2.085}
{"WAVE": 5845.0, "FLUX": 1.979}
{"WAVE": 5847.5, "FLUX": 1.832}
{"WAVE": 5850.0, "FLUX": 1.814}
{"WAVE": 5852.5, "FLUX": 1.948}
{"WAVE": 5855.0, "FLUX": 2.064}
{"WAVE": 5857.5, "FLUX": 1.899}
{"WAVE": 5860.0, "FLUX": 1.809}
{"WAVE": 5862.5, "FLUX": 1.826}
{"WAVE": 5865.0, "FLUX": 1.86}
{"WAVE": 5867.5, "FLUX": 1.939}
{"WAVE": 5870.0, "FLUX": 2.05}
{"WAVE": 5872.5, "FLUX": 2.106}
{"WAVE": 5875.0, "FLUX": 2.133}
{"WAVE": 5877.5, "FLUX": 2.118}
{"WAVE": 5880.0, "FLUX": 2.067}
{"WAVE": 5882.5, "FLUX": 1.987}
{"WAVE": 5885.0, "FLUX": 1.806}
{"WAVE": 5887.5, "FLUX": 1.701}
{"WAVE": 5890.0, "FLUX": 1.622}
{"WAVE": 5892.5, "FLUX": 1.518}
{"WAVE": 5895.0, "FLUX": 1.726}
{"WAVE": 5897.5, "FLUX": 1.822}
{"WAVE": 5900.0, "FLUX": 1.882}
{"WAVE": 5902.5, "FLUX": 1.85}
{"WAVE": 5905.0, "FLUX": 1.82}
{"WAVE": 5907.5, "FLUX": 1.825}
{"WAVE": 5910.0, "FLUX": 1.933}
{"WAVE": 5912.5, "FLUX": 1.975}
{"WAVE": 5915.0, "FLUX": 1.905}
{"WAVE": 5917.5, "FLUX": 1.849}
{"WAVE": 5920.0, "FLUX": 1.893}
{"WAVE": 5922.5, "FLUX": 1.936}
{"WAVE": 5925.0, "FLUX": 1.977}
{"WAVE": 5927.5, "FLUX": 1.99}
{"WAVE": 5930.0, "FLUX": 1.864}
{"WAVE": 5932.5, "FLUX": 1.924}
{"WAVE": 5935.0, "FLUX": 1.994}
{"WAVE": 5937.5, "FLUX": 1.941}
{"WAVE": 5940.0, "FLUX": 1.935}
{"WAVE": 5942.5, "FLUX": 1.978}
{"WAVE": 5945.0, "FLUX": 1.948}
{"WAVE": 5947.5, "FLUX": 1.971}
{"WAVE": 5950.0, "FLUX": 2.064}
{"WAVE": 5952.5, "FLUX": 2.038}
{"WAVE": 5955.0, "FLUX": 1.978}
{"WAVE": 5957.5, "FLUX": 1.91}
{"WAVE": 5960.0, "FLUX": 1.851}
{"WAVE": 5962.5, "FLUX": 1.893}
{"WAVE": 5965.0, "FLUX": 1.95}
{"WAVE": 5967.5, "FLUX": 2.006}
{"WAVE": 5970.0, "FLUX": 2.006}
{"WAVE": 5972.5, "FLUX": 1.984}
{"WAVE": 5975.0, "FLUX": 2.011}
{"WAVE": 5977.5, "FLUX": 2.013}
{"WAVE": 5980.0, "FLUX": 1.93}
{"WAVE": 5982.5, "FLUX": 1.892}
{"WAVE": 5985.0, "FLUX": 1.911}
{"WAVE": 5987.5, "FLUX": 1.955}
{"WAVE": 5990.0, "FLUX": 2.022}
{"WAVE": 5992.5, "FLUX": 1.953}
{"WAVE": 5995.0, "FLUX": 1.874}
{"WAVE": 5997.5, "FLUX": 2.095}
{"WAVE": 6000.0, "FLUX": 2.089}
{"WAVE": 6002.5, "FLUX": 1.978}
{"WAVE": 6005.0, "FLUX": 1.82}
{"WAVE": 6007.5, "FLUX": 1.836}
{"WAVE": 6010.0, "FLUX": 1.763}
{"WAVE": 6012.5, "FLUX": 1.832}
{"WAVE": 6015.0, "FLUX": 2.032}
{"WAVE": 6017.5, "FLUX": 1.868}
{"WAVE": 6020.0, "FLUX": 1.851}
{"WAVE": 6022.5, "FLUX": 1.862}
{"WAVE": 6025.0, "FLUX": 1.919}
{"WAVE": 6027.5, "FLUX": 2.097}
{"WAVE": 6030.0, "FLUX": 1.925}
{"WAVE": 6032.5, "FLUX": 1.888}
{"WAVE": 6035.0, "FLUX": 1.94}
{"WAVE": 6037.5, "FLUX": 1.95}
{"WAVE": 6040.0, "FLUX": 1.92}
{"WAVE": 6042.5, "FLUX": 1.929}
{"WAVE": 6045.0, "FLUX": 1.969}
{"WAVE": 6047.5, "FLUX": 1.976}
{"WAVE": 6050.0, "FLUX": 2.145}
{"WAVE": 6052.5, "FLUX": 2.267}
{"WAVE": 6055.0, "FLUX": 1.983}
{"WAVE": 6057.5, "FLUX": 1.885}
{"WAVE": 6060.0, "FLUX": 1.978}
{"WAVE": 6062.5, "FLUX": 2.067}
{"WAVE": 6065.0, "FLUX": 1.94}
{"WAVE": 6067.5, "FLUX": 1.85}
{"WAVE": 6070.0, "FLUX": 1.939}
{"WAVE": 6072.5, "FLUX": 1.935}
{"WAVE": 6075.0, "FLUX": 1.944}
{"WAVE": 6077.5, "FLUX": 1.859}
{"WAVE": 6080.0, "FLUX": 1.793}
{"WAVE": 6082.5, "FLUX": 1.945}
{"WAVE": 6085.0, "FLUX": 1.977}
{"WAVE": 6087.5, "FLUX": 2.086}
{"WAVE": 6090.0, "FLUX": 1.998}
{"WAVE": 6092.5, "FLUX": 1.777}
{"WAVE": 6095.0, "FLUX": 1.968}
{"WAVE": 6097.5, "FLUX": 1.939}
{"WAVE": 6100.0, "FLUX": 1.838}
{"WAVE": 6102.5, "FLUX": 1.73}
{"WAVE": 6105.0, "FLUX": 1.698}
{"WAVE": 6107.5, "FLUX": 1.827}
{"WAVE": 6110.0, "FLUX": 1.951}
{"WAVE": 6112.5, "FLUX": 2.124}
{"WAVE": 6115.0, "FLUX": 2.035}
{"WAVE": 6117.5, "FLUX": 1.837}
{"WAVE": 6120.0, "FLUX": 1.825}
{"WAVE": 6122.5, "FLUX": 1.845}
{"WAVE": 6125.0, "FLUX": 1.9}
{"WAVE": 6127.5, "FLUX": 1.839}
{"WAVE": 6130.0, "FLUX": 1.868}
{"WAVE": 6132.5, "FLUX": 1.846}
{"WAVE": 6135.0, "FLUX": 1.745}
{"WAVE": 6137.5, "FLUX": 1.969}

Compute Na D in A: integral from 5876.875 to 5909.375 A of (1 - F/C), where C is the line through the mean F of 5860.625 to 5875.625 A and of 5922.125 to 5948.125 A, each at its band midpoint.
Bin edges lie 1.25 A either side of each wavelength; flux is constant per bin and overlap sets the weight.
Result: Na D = 2.3 A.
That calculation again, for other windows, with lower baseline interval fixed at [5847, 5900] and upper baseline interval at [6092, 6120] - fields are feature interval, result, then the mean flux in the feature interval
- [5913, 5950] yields -1.1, 1.94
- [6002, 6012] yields 0.3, 1.84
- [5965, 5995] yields -1.3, 1.97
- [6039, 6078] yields -1.9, 1.98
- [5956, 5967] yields -0.1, 1.91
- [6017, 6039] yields -0.4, 1.92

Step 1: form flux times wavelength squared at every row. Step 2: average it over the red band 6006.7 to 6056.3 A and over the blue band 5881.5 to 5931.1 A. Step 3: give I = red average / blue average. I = 1.10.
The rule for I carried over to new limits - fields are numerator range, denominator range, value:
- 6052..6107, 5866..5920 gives 1.08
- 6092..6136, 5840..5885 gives 1.03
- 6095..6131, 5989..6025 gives 1.01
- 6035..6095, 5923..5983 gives 1.04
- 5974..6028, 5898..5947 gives 1.04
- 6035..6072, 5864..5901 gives 1.11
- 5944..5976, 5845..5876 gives 1.05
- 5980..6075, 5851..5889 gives 1.05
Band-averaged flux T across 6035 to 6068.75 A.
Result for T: 1.99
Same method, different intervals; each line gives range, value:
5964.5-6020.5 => 1.94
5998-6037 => 1.92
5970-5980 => 1.99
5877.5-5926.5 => 1.85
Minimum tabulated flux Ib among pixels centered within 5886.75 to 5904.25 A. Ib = 1.518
